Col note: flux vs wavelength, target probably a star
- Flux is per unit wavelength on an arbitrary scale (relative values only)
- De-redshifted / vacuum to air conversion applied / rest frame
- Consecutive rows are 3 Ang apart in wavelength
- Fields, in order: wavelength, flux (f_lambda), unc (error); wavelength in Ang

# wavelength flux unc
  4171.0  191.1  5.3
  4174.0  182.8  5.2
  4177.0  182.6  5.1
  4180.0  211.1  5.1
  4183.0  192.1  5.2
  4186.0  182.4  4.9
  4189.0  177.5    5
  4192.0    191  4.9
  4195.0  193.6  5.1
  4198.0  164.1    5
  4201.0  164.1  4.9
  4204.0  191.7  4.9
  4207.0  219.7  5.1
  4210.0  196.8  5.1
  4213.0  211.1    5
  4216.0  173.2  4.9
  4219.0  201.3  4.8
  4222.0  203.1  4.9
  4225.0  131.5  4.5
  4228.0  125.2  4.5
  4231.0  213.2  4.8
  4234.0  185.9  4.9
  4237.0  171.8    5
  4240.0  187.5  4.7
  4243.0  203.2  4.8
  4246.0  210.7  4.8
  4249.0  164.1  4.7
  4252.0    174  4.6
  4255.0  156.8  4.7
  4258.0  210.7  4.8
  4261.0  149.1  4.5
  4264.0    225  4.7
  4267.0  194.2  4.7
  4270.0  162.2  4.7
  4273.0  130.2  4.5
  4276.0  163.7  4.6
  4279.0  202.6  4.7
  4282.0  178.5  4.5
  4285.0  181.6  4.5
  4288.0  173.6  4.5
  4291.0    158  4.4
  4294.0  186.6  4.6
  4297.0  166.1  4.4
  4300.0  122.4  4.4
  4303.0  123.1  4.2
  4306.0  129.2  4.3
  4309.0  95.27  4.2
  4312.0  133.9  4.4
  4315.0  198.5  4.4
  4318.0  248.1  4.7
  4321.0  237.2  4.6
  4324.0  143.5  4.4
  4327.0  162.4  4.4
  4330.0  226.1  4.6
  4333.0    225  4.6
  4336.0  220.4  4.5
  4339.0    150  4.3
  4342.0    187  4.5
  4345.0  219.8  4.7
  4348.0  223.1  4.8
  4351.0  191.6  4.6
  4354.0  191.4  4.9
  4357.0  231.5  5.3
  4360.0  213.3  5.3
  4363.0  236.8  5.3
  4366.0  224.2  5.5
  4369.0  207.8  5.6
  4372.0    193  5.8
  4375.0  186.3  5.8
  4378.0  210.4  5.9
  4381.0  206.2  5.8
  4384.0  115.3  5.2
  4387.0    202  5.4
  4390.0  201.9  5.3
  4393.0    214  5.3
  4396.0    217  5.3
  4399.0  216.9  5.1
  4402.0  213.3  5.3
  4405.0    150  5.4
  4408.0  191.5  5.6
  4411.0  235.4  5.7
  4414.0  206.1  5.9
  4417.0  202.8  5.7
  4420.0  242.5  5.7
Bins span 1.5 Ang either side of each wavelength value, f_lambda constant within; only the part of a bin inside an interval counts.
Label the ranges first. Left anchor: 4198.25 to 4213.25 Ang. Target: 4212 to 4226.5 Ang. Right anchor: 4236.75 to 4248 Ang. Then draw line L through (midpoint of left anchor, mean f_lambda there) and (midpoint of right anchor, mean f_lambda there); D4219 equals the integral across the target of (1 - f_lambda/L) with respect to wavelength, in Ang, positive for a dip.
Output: 0.8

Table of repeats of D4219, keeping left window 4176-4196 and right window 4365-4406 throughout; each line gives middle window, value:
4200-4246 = 1.23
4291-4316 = 6.46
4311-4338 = -0.64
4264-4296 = 2.98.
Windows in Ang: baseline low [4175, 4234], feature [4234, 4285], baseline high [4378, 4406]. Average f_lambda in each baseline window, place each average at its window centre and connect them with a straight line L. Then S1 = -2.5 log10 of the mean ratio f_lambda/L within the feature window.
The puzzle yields 0.05 mag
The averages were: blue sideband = 186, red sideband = 195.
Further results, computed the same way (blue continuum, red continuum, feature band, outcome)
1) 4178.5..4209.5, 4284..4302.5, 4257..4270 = -0.12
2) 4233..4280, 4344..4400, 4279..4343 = 0.11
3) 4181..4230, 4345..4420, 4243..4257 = 0.05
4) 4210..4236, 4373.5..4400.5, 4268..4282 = 0.12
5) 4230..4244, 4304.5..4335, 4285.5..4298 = 0.07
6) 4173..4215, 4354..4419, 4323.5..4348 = 0.02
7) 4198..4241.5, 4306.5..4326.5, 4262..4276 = 0.02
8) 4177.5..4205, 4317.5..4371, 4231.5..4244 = 0.02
